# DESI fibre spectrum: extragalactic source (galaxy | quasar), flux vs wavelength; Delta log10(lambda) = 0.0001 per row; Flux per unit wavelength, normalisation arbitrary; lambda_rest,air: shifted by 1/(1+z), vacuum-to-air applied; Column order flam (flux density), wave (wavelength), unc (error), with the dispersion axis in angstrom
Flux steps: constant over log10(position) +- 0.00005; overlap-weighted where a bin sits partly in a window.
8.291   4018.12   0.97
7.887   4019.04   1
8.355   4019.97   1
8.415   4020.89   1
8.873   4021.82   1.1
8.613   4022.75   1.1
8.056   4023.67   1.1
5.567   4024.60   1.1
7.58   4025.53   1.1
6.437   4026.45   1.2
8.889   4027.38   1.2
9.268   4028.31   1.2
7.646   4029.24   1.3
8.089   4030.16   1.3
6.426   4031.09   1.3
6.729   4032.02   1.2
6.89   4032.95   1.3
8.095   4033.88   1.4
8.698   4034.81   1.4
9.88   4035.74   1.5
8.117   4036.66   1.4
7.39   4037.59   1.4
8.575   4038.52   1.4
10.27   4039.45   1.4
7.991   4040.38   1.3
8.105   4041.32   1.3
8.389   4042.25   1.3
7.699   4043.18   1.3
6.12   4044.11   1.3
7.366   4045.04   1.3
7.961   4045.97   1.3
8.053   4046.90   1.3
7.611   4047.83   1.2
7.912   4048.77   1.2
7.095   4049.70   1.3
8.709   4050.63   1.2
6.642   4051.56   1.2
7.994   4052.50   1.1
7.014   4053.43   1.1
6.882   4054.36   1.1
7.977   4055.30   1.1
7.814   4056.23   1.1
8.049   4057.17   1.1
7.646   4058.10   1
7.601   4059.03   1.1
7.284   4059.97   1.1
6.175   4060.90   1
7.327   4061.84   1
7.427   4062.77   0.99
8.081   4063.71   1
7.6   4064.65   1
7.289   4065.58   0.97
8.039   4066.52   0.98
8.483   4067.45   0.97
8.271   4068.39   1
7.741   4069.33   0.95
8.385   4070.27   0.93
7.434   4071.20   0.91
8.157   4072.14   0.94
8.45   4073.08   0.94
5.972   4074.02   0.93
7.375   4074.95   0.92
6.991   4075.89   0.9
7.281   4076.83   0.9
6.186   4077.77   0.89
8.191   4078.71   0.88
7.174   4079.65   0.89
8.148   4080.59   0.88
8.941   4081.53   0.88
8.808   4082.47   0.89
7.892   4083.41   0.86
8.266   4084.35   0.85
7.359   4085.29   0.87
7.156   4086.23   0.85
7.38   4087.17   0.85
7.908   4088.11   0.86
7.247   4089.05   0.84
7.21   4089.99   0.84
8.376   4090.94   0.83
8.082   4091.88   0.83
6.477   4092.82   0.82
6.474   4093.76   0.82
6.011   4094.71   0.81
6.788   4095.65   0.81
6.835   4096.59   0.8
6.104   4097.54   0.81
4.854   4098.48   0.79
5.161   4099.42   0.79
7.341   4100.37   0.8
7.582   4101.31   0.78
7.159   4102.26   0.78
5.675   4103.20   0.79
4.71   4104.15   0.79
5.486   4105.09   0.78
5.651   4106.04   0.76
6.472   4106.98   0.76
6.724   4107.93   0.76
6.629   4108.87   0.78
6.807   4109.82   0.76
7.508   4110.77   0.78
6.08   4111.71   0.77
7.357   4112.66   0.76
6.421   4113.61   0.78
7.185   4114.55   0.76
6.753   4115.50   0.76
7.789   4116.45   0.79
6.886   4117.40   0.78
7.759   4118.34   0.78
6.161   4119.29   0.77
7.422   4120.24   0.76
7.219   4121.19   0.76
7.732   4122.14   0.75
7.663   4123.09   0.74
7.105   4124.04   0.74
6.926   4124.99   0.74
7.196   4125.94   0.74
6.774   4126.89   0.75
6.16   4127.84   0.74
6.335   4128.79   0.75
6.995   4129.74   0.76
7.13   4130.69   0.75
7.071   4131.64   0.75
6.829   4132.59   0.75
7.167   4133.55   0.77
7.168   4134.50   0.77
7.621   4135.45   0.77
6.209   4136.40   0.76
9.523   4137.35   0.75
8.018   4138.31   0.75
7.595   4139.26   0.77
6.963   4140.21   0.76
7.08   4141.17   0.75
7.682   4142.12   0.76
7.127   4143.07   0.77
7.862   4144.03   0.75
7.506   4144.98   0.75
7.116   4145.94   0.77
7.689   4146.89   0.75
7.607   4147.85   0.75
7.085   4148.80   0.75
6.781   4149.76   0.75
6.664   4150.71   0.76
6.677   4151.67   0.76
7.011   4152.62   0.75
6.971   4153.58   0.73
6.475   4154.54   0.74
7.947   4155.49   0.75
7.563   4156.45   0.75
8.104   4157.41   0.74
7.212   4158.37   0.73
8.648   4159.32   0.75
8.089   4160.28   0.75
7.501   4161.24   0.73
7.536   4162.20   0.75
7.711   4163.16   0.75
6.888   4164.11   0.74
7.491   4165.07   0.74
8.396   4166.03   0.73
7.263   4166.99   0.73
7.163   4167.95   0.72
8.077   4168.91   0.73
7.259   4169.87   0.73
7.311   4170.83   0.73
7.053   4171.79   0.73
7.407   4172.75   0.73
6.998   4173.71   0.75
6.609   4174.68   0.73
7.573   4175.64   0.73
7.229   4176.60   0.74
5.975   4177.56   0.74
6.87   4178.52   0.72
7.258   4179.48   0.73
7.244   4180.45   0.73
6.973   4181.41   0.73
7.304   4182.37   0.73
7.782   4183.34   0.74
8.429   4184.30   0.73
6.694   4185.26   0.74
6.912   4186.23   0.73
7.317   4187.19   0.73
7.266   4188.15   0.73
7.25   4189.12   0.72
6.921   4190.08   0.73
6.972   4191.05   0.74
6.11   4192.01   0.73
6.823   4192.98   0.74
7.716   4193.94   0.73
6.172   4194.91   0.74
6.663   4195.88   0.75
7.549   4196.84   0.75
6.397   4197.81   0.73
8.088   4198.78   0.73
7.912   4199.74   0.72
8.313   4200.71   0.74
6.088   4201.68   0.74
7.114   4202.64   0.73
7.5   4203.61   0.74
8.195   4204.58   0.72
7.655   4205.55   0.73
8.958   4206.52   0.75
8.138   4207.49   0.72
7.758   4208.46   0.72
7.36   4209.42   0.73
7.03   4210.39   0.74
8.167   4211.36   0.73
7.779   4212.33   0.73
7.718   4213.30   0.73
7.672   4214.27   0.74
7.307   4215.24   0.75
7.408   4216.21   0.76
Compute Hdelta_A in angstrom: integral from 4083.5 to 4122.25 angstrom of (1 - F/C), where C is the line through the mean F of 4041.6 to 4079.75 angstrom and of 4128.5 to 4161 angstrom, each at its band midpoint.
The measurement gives 3.2 angstrom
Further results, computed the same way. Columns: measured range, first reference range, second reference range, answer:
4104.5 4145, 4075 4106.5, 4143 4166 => 0.9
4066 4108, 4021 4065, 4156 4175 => 2.8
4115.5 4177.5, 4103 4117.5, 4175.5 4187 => -4.0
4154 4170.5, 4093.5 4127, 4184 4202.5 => -1.5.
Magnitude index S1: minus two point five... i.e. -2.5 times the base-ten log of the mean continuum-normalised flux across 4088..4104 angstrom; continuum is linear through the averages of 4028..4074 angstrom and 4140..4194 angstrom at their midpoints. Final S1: 0.13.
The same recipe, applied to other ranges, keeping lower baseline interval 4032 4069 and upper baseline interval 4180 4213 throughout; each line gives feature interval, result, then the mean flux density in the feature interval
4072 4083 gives 0.01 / 7.62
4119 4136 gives 0.08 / 7.04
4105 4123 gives 0.11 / 6.89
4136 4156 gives 0.03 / 7.32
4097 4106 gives 0.26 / 5.99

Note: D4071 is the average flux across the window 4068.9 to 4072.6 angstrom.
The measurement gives 7.93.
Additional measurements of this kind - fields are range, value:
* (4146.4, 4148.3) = 7.64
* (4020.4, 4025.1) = 7.9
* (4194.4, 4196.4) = 6.45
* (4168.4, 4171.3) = 7.55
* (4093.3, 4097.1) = 6.51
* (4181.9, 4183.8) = 7.51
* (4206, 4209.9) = 8.06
